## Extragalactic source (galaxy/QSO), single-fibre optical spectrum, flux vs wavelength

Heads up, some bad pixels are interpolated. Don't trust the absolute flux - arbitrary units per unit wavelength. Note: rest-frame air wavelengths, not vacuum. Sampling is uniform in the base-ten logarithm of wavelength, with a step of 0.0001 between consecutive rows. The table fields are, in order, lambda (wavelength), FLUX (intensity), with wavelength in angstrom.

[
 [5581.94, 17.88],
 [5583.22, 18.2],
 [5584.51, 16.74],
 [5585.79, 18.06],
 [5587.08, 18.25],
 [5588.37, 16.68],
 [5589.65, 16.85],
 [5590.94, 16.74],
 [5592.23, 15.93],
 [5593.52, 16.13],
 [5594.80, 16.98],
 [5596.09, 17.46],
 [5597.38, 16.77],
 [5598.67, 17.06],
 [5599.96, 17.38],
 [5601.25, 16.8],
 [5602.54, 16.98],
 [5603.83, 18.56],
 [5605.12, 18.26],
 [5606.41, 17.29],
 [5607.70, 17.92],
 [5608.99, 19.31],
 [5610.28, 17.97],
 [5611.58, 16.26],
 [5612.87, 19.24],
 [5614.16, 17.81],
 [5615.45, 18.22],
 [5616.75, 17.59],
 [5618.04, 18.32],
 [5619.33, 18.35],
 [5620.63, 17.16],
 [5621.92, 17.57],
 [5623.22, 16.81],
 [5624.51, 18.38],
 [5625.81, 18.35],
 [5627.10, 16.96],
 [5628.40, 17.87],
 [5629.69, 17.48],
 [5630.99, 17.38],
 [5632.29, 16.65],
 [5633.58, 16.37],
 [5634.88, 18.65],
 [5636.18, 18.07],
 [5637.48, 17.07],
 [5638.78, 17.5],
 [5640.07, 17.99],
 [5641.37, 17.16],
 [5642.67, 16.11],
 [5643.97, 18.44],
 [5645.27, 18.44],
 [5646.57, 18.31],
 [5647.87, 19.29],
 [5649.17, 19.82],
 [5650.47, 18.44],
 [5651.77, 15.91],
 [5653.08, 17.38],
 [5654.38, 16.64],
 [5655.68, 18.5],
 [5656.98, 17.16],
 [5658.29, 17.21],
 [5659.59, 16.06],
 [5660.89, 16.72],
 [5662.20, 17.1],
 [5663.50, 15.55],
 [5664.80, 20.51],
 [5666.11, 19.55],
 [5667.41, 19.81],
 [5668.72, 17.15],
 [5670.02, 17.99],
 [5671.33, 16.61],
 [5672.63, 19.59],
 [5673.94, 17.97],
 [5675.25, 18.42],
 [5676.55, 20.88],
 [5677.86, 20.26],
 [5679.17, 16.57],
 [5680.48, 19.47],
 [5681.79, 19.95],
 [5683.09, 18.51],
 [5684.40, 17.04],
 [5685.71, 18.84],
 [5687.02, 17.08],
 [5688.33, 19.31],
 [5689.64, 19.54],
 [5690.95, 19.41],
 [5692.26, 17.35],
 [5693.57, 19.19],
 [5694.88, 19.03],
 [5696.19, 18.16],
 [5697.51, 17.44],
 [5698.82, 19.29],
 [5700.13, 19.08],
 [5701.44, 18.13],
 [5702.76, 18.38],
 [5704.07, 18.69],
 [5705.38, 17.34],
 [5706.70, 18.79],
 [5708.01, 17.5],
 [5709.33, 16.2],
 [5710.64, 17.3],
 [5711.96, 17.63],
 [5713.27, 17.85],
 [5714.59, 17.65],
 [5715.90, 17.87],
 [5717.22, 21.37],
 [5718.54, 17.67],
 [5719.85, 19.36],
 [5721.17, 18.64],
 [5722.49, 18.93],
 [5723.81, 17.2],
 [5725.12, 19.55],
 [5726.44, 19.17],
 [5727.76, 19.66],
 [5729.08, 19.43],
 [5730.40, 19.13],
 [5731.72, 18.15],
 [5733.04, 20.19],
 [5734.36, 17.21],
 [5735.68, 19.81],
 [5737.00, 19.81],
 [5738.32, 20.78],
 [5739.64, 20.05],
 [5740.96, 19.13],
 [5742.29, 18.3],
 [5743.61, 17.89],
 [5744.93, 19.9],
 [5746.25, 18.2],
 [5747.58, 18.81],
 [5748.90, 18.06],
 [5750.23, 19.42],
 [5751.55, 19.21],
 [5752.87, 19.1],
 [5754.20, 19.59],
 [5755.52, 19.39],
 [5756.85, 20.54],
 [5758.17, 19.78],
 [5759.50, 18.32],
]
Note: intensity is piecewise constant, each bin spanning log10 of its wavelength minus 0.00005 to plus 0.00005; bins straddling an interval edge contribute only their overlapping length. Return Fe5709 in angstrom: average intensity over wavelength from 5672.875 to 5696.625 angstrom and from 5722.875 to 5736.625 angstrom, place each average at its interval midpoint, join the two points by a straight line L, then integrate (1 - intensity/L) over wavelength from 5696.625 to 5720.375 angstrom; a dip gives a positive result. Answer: 0.8 angstrom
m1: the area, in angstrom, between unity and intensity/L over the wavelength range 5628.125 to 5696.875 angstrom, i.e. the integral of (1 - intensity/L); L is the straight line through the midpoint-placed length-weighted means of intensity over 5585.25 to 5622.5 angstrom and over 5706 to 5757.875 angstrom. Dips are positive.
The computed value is 0.2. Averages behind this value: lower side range 17.5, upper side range 18.8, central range 18.1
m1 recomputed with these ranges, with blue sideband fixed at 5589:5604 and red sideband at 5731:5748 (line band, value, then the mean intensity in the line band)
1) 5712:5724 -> 0.17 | 18.5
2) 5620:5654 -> -0.25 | 17.7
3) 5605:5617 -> -0.59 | 18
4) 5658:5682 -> -0.30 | 18.3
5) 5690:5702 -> -0.10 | 18.6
